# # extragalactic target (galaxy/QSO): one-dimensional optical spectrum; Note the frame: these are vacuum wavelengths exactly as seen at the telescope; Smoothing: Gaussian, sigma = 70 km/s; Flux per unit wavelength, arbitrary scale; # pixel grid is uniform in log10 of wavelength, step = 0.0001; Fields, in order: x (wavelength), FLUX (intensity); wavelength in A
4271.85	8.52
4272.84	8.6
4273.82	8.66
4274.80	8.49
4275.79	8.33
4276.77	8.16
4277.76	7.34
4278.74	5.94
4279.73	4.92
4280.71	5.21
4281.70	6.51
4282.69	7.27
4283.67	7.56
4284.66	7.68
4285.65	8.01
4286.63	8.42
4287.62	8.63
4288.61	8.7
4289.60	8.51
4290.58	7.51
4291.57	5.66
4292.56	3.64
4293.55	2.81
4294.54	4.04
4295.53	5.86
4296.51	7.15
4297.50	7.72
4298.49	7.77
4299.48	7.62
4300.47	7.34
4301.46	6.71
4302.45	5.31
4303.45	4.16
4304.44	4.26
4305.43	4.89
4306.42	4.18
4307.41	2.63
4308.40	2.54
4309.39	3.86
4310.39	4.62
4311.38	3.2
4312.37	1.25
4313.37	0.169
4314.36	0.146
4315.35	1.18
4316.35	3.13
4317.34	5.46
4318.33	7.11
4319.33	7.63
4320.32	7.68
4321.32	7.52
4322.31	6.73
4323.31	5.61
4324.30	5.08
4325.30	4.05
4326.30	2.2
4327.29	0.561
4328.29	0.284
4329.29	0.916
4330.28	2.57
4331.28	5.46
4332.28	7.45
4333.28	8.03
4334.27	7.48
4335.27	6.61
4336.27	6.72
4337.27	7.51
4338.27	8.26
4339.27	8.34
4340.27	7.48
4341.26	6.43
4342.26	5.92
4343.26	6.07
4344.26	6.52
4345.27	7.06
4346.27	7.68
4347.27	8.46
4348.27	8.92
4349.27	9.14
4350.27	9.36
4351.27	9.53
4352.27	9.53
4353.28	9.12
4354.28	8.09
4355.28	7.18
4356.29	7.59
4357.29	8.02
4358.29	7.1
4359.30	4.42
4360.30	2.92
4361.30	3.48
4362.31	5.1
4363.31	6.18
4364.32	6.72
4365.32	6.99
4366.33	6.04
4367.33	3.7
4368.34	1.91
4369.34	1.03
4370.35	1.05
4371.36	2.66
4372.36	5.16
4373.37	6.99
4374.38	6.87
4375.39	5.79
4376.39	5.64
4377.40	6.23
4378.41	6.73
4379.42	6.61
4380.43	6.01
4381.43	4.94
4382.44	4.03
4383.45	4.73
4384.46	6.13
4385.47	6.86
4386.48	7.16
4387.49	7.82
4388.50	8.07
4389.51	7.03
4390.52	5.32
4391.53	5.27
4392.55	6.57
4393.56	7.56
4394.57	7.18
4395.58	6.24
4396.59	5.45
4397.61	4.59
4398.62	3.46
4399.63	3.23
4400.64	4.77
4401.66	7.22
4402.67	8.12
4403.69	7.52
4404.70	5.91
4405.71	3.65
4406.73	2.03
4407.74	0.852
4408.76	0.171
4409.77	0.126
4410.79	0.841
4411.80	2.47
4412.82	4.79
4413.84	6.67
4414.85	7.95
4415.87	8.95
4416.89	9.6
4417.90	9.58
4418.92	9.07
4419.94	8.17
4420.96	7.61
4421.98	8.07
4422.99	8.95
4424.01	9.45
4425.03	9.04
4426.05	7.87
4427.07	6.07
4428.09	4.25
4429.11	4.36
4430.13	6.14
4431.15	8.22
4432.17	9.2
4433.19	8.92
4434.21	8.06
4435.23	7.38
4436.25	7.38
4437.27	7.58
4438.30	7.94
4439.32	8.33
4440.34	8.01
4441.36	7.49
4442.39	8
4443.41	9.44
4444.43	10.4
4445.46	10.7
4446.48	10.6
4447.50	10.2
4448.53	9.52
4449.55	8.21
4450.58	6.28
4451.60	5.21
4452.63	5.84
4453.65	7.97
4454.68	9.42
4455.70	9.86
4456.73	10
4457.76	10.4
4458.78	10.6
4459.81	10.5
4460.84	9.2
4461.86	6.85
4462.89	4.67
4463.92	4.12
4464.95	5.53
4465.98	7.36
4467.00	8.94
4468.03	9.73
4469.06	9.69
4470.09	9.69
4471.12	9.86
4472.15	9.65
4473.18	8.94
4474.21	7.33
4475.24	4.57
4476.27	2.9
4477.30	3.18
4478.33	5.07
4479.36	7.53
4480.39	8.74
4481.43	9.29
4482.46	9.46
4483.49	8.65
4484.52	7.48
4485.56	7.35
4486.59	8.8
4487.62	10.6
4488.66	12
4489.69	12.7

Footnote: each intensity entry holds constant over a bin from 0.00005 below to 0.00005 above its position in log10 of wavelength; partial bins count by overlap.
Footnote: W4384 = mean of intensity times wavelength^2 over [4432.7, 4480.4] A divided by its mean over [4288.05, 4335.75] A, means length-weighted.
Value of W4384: 1.8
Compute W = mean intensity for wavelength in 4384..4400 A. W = 6.14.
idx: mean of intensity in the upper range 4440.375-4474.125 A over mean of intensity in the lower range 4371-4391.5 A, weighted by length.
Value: 1.42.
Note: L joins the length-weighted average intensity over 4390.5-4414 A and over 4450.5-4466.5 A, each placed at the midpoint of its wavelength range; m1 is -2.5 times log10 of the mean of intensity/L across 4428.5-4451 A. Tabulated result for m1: -0.23 mag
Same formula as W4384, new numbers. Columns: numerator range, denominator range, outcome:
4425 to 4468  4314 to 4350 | 1.45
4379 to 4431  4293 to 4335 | 1.35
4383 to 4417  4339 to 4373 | 0.87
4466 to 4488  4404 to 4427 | 1.36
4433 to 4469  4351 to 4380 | 1.50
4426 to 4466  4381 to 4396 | 1.29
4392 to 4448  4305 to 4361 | 1.24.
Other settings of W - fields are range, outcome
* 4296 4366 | 5.78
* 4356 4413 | 5.1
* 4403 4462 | 7.39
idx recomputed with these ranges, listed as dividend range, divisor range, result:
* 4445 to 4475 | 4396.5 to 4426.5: 1.44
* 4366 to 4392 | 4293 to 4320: 1.18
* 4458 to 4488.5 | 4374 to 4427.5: 1.30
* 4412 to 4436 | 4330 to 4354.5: 1.02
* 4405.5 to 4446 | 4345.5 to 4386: 1.12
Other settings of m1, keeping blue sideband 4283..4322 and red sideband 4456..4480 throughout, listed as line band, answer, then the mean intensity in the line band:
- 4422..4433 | -0.04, 7.43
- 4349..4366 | -0.14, 7.05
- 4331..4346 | -0.19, 7.05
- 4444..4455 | -0.15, 8.54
